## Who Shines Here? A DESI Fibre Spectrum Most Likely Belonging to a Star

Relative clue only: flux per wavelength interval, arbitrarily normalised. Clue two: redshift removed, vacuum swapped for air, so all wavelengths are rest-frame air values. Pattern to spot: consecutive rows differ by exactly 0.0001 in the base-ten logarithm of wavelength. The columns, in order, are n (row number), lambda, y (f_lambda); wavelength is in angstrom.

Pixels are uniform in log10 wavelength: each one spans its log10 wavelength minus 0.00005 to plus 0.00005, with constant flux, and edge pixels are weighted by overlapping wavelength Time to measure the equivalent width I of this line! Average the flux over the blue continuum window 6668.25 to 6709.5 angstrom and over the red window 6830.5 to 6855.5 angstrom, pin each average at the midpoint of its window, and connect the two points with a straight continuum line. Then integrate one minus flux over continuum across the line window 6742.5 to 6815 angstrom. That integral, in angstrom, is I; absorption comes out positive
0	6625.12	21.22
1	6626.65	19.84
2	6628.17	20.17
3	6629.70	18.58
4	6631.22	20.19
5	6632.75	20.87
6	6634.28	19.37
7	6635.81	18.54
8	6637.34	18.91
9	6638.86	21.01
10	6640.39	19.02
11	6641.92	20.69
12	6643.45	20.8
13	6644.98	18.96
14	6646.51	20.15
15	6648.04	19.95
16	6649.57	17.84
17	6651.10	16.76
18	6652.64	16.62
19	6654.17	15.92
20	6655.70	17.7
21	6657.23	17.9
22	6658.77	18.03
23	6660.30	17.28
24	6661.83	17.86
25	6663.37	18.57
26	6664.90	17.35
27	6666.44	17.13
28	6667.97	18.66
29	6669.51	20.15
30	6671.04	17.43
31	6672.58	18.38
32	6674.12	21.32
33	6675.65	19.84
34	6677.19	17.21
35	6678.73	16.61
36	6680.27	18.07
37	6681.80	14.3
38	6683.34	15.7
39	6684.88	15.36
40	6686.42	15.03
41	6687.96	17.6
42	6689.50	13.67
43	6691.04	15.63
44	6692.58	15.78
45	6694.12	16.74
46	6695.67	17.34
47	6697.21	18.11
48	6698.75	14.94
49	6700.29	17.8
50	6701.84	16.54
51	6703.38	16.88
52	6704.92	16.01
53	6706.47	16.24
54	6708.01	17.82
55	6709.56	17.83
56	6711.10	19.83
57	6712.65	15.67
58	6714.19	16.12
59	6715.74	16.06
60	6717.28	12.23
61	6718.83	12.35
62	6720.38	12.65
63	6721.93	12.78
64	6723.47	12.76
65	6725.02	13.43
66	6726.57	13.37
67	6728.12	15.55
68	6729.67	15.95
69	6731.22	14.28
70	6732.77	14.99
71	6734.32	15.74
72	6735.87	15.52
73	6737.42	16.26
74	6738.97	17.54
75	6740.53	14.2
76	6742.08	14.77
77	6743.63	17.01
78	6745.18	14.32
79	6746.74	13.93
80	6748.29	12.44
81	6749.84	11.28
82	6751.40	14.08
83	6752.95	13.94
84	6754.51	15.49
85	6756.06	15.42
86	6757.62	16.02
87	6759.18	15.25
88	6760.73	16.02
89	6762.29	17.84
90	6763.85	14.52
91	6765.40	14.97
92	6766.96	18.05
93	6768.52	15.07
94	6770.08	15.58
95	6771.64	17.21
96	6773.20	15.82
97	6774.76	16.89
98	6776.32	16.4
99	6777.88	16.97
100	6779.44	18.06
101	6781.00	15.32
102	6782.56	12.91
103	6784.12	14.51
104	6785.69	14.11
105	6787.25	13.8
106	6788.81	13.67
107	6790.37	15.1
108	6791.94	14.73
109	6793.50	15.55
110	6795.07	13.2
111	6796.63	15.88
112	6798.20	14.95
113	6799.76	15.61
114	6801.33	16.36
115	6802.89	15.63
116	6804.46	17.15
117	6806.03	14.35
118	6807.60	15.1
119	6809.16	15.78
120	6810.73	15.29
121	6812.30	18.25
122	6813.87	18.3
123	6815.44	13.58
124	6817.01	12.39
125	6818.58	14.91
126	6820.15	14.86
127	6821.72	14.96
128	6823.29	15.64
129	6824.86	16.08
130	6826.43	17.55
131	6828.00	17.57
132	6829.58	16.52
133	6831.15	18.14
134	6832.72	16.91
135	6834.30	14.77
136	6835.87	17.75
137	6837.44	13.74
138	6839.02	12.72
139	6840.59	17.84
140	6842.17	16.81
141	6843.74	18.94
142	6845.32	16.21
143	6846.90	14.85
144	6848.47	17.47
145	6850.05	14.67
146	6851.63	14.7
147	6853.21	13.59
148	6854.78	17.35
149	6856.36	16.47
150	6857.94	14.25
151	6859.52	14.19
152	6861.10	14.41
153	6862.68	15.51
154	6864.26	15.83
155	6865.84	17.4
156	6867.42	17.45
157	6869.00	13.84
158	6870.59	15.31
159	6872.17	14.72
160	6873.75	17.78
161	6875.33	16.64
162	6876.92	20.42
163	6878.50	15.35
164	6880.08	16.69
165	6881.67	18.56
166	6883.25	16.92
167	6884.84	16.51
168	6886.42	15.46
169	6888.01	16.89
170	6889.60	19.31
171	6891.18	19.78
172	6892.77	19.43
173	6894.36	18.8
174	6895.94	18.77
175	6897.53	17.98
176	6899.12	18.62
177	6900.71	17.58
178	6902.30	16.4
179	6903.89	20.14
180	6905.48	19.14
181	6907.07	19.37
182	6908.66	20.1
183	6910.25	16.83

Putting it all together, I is 4.5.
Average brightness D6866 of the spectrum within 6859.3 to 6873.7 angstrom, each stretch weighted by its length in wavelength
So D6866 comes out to 15.6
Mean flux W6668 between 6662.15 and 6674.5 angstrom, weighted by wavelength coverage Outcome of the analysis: 18.5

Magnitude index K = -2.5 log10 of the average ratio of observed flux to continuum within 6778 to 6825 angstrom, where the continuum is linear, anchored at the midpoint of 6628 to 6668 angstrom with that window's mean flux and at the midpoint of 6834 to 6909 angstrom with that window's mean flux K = 0.15 mag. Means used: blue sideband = 18.7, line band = 15.2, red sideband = 16.8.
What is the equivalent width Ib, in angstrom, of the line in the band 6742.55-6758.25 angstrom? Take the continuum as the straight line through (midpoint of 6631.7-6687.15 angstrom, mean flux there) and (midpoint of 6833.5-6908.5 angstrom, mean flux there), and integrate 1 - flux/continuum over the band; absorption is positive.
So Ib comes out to 2.87 angstrom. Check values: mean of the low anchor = 18.2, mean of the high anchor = 16.8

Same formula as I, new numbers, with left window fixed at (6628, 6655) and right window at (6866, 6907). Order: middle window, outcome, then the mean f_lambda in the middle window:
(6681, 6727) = 7.7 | 15.6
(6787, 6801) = 2.6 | 14.8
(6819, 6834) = 1.3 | 16.4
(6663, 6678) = 0.3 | 18.6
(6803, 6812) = 1.2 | 15.7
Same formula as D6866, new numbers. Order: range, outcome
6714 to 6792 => 15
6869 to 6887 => 16.6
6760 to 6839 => 15.7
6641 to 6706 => 17.5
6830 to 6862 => 15.8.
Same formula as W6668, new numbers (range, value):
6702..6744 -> 15.3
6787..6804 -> 15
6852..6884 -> 16.1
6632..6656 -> 19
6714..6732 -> 13.9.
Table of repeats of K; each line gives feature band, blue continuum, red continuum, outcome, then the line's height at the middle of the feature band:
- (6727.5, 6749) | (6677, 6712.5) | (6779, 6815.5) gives 0.06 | 16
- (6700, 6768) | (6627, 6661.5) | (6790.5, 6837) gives 0.13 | 17.2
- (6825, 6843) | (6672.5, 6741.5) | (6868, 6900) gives 0.04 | 17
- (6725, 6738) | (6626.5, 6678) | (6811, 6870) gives 0.16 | 17.5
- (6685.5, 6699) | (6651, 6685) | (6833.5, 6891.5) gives 0.09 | 17.5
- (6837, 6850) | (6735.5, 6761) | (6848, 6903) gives 0.01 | 16.3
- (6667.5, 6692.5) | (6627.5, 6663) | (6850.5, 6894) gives 0.08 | 18.5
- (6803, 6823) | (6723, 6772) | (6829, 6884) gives 0.02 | 15.7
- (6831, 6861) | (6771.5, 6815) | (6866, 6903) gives 0.05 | 16.6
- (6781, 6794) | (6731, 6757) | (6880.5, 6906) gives 0.10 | 15.8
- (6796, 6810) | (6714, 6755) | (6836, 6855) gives -0.03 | 15.2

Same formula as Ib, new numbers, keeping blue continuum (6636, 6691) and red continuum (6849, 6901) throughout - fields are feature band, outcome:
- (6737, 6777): 4.6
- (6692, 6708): 0.9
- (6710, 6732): 3.8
